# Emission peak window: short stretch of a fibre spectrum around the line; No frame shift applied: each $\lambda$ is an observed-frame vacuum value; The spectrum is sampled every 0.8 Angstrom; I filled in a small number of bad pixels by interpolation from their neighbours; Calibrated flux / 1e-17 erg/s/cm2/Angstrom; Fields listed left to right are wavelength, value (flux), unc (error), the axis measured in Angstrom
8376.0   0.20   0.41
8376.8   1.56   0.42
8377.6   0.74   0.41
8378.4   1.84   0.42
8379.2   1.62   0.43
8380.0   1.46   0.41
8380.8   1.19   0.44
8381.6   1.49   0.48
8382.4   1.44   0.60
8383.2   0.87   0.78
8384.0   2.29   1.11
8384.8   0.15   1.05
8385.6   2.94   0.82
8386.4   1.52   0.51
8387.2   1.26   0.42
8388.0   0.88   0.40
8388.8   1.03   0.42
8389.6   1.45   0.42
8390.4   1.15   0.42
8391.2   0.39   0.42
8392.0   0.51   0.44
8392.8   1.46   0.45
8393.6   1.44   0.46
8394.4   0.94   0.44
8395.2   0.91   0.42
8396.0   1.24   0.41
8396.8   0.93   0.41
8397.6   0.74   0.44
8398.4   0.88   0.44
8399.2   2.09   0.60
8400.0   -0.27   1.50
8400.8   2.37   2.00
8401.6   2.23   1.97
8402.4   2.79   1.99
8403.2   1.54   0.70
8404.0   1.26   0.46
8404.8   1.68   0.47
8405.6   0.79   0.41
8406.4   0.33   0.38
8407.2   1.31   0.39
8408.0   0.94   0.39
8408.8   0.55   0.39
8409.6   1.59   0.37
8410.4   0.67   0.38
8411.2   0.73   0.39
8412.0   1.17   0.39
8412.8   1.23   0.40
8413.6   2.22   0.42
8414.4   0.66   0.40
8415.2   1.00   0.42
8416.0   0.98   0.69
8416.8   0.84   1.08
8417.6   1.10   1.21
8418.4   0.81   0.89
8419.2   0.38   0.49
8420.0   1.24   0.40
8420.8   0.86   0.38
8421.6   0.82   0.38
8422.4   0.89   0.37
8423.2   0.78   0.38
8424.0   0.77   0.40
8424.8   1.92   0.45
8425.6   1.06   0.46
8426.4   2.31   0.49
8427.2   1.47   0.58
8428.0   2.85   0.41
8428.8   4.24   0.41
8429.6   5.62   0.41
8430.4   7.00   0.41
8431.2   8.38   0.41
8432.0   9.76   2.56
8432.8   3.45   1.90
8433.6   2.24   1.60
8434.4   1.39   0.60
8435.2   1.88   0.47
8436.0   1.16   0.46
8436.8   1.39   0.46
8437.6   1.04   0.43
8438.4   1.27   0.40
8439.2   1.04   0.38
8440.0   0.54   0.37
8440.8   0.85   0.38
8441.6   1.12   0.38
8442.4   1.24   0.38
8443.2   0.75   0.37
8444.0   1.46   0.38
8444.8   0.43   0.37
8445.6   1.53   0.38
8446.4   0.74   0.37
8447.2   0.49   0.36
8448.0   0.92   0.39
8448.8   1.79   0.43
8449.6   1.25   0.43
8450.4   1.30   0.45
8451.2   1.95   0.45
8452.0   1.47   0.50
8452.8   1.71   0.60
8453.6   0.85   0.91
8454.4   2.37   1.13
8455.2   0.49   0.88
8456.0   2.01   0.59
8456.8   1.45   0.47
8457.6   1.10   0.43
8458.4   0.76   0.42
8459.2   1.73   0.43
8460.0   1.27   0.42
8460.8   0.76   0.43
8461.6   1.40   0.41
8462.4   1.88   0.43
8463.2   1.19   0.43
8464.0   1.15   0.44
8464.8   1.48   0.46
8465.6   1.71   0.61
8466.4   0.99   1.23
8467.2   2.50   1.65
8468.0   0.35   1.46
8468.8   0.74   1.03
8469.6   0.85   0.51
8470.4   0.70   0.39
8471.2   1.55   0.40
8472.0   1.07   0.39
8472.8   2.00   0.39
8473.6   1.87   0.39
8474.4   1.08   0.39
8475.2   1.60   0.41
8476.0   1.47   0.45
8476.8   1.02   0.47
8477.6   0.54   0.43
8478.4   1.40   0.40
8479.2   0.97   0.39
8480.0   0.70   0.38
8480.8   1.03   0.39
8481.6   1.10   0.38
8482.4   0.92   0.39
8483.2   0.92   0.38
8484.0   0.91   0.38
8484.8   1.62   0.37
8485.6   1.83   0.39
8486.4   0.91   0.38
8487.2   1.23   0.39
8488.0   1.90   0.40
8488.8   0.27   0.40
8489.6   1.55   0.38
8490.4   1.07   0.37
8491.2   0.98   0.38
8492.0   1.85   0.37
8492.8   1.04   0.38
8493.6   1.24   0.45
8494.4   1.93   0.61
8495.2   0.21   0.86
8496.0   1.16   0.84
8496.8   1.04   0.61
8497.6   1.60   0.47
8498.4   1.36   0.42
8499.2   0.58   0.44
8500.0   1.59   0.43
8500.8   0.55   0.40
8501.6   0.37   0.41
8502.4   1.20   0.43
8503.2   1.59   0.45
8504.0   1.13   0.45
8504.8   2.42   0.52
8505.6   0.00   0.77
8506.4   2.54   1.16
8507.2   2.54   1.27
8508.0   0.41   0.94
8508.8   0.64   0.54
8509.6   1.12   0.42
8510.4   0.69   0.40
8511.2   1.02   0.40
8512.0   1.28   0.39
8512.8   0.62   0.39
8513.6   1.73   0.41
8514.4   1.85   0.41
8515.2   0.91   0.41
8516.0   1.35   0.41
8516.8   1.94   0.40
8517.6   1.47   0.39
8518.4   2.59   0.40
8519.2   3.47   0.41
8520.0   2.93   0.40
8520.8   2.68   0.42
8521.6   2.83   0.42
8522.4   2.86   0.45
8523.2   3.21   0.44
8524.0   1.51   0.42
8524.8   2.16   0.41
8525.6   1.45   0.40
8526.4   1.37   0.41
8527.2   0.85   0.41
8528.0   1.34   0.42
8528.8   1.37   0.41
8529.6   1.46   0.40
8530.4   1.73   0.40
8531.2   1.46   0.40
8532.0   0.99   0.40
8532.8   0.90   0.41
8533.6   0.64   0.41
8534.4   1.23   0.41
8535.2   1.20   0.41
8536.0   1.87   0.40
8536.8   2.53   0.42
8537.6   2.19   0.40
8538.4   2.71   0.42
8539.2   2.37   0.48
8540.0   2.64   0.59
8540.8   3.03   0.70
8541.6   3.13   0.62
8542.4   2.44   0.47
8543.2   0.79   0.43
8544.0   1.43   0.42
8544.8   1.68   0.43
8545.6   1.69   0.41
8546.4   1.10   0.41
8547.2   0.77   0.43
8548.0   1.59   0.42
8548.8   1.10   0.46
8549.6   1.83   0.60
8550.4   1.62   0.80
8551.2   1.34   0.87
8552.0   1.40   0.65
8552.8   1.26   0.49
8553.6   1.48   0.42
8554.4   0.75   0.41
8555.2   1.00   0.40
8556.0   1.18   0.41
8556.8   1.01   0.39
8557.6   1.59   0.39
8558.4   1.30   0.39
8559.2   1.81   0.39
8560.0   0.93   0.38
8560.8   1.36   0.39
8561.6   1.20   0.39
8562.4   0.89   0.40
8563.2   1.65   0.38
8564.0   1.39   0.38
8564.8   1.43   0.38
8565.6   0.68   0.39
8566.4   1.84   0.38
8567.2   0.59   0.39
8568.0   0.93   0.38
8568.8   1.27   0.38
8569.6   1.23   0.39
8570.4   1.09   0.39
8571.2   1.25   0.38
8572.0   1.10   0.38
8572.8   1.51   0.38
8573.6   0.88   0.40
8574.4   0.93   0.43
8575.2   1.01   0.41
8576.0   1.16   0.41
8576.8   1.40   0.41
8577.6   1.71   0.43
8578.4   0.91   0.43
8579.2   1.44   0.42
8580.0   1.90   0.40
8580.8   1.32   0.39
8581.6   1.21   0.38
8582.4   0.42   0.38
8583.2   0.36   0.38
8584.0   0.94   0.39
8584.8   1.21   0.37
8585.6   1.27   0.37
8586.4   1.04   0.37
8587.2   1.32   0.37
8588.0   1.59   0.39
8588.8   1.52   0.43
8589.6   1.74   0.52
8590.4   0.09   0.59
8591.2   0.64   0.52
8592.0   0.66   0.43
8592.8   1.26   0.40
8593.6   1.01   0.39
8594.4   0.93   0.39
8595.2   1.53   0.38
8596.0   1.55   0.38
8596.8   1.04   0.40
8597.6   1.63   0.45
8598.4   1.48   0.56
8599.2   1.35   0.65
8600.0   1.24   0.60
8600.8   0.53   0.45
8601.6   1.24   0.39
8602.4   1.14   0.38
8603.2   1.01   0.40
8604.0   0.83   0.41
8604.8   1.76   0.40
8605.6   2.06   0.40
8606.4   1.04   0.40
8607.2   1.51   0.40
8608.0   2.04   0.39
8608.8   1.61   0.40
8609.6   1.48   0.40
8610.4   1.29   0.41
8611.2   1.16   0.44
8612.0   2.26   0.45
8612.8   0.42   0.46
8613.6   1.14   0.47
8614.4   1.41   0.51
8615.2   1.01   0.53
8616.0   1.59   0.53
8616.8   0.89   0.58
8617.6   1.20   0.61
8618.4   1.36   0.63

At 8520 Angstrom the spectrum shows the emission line [S II]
